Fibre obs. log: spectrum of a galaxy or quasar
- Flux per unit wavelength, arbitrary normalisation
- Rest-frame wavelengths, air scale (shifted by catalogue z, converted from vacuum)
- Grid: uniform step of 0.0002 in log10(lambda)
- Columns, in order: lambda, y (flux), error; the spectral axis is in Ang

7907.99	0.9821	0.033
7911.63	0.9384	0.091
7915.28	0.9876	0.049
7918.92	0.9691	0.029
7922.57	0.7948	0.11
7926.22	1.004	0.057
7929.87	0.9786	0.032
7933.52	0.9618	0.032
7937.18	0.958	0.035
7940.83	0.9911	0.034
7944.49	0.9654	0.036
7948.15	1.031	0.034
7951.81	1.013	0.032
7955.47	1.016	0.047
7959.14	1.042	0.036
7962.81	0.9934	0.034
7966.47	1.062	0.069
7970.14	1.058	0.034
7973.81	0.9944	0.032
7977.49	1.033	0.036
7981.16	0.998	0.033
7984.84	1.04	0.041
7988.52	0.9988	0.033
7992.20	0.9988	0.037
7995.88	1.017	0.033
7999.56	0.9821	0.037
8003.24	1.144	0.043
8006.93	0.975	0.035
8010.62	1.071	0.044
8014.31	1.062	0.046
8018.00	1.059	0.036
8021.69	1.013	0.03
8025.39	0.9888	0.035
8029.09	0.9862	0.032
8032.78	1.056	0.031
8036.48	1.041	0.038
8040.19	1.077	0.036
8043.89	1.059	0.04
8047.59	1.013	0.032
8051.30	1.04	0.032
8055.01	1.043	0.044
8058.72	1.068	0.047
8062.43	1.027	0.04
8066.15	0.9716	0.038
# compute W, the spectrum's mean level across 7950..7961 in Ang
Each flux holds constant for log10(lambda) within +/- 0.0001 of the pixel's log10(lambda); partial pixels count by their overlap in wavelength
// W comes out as 1.02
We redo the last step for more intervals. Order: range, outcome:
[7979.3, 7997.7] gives 1.01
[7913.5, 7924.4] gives 0.917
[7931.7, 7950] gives 0.981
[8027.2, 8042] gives 1.04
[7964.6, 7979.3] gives 1.04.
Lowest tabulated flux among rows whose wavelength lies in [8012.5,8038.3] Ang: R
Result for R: 0.9862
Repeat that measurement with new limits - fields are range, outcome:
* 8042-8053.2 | 1.013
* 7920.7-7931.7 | 0.7948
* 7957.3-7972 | 0.9934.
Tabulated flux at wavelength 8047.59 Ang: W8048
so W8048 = 1.013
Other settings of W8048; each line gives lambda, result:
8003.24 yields 1.144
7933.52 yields 0.9618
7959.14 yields 1.042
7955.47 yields 1.016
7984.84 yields 1.04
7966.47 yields 1.062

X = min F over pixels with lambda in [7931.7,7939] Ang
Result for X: 0.958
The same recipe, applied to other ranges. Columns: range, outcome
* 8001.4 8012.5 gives 0.975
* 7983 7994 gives 0.9988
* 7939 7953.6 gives 0.9654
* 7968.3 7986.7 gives 0.9944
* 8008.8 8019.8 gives 1.059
